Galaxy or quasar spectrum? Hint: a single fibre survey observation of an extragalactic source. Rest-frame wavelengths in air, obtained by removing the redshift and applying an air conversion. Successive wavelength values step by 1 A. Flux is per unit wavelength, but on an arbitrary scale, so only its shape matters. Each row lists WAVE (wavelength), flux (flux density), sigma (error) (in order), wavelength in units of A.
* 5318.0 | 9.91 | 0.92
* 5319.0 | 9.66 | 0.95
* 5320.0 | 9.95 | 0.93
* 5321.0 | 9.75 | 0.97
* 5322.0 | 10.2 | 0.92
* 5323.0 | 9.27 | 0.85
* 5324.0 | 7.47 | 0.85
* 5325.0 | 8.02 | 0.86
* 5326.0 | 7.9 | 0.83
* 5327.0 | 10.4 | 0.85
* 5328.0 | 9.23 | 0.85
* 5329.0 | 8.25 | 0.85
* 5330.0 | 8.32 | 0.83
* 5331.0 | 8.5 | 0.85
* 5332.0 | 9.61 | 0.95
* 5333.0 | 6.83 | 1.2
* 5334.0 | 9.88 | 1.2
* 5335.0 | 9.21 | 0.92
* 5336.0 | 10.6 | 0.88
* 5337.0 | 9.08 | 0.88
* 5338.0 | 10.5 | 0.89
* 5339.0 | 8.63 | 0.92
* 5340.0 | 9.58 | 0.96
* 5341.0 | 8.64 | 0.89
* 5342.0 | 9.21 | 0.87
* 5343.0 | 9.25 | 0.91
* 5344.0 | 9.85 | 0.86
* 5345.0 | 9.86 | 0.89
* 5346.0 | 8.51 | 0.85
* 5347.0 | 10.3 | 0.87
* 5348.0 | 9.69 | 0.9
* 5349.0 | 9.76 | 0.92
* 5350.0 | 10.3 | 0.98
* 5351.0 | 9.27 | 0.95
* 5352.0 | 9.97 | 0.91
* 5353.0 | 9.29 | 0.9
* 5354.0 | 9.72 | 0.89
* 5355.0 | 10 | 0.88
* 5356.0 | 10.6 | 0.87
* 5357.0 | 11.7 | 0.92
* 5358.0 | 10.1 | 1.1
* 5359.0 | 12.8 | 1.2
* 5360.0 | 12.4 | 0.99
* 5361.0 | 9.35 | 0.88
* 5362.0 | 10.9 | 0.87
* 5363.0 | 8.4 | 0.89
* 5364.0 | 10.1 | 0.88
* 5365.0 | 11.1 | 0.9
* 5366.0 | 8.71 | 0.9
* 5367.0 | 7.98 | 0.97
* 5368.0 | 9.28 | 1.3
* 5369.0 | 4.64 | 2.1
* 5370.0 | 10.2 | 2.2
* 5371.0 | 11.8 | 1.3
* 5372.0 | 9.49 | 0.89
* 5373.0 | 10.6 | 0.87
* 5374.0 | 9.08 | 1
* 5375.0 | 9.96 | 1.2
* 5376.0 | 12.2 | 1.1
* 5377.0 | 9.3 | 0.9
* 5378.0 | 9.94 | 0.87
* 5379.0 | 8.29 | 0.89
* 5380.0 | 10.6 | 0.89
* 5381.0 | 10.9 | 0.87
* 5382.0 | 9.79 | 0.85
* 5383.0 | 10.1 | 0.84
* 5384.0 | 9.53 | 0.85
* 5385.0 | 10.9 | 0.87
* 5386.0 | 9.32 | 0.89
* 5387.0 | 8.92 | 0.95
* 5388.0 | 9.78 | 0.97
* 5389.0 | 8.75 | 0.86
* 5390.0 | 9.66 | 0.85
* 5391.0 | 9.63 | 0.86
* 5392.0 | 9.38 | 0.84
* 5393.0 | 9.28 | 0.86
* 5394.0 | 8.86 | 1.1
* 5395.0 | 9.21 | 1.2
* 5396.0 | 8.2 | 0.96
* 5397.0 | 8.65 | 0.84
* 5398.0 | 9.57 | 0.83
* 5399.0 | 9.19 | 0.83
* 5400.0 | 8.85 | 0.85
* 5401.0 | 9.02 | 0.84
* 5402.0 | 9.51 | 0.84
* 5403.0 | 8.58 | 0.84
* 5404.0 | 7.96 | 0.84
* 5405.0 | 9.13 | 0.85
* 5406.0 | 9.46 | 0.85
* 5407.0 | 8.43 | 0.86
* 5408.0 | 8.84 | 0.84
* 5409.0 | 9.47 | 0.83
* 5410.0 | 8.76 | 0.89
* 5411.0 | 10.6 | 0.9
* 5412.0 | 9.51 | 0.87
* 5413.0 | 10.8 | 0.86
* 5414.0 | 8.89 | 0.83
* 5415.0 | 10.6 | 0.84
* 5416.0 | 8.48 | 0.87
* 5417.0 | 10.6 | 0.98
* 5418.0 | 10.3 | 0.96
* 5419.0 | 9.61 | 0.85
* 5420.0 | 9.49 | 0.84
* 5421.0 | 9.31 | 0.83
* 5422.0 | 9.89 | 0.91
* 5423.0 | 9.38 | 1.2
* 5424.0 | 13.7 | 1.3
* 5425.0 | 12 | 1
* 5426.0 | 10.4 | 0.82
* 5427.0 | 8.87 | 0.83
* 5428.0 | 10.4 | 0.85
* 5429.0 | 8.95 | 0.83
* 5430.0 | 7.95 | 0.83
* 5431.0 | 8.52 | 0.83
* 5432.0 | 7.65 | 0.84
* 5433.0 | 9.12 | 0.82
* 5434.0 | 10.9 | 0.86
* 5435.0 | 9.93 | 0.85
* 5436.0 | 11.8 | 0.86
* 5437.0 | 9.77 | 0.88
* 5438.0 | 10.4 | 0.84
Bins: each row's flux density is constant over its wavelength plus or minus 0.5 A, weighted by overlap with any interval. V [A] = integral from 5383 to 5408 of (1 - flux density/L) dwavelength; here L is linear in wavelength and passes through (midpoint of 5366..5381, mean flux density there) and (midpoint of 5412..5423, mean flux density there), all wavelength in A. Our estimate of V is 1.3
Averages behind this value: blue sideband 9.54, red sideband 9.76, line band 9.17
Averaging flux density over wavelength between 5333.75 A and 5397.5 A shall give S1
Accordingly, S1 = 9.71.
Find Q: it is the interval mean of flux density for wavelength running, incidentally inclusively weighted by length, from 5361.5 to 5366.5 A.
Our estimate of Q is 9.84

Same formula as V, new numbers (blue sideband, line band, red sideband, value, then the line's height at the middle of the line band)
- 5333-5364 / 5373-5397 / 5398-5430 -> 0.2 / 9.73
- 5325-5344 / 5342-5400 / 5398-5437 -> -2.6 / 9.31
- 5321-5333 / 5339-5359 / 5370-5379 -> -0.8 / 9.43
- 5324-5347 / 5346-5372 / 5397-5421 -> -2.1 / 9.17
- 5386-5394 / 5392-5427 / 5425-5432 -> -0.9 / 9.29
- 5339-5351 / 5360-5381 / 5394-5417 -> -0.7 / 9.37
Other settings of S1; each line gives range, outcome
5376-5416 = 9.41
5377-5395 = 9.6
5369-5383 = 9.97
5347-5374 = 9.92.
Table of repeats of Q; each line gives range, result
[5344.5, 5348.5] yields 9.59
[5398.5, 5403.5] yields 9.03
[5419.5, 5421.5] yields 9.4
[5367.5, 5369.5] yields 6.96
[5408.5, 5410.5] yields 9.12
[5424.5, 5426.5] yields 11.2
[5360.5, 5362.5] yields 10.1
